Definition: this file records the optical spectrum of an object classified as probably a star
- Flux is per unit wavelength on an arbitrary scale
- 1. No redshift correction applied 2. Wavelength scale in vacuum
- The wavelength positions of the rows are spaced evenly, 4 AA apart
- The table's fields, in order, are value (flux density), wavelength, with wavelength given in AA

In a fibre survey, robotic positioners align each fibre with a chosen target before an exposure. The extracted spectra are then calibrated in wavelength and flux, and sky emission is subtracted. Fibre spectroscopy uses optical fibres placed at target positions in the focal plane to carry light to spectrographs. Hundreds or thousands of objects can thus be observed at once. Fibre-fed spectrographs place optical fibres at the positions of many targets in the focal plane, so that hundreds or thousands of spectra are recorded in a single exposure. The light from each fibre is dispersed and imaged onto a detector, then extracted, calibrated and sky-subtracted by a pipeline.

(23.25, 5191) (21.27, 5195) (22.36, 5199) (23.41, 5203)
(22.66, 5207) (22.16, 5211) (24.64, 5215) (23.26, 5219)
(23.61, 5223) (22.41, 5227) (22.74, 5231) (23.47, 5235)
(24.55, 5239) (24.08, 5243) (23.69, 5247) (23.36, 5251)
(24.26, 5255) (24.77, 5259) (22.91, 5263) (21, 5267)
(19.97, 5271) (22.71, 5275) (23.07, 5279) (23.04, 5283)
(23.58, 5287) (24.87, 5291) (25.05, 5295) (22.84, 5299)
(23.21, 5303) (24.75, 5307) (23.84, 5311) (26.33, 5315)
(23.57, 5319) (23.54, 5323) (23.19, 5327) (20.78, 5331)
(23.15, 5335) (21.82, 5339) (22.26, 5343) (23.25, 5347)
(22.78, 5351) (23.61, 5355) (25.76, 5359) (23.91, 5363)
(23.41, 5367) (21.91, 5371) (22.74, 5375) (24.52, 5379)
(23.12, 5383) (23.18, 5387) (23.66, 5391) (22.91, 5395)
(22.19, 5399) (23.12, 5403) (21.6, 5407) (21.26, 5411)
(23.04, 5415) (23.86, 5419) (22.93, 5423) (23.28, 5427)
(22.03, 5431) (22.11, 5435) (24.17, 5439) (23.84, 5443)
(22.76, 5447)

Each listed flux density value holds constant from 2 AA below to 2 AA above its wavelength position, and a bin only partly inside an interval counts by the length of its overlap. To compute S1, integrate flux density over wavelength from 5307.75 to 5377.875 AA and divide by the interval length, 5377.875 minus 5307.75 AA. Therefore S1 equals 23.3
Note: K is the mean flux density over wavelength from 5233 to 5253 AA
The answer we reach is 23.8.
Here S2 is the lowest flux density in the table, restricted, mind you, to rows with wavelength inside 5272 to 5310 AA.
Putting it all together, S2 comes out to 22.71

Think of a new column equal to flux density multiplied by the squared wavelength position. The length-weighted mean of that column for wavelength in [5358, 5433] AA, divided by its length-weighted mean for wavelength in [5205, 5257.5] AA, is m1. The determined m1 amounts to 1.0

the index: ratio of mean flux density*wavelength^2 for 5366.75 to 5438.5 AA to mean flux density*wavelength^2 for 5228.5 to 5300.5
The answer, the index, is 1.03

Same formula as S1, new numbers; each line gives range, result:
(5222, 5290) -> 23.1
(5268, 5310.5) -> 23.3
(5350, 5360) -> 24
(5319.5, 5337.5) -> 22.7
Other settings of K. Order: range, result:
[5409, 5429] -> 22.9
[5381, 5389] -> 23.1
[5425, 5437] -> 22.5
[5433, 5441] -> 23.1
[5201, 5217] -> 23.2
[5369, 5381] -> 23.1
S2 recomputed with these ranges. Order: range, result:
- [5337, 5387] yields 21.82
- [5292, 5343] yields 20.78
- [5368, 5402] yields 21.91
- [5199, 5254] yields 22.16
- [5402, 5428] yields 21.26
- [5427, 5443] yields 22.03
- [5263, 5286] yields 19.97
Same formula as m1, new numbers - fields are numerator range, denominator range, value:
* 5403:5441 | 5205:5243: 1.05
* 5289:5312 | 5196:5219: 1.09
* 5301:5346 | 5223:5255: 1.02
